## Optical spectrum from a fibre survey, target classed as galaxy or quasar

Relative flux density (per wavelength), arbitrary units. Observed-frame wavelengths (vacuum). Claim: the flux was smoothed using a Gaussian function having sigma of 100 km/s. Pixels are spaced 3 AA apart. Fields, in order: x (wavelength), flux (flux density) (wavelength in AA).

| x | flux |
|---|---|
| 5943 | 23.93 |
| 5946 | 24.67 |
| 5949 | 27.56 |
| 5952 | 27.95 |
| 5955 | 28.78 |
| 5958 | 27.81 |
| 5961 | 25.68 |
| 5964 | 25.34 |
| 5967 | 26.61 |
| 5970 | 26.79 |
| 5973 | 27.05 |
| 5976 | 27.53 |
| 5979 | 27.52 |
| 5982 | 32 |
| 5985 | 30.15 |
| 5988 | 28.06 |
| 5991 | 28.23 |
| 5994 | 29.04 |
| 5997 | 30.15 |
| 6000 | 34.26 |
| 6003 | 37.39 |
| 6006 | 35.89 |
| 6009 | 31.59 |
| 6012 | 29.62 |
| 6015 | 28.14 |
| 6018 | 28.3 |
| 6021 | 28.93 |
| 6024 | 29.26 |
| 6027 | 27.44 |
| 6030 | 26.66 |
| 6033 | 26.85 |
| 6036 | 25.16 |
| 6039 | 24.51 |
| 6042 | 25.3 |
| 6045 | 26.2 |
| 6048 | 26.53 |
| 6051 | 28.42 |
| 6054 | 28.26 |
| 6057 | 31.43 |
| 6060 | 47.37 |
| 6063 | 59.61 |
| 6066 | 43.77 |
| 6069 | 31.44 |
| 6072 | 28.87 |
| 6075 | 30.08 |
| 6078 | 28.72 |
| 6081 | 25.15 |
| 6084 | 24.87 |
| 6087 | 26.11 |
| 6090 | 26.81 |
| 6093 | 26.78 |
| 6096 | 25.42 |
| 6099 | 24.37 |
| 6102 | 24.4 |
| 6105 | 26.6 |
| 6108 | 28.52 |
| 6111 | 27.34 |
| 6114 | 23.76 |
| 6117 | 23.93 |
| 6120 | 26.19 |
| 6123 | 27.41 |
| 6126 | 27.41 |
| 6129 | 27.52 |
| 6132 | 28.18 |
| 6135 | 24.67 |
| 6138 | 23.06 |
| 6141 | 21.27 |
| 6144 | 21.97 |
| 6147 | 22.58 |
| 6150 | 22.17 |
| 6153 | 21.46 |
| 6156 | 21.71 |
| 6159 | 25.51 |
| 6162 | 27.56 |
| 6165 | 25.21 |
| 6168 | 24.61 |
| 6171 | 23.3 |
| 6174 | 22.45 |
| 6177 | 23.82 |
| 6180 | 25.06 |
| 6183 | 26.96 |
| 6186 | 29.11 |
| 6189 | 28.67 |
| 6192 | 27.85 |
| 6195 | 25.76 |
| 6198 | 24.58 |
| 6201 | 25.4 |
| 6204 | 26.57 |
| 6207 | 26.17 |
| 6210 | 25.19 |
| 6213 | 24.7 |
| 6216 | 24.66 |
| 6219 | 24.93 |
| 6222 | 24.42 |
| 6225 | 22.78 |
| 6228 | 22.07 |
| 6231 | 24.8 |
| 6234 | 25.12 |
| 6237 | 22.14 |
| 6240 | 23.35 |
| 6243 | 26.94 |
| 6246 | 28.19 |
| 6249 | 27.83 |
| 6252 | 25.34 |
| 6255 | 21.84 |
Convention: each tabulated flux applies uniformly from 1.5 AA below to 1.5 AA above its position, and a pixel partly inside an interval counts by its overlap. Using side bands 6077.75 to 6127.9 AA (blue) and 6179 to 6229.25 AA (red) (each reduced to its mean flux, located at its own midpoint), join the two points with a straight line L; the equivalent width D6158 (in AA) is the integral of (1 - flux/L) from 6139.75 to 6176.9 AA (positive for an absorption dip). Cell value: 3.5 AA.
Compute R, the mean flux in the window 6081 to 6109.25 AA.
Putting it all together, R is 25.9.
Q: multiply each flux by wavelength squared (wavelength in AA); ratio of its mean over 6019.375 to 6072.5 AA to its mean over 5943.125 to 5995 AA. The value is 1.2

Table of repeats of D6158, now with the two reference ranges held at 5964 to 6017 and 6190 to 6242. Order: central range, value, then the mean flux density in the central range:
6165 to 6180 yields 1.1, 23.9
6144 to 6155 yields 1.8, 22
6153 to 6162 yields 0.8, 23.9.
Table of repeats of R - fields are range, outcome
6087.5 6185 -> 25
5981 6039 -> 29.7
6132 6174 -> 23.6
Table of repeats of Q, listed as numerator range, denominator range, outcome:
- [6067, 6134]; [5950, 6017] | 0.95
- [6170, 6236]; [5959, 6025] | 0.92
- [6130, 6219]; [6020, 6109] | 0.87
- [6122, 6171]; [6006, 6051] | 0.92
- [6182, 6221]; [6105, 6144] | 1.05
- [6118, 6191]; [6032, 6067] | 0.79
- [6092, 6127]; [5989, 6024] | 0.87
